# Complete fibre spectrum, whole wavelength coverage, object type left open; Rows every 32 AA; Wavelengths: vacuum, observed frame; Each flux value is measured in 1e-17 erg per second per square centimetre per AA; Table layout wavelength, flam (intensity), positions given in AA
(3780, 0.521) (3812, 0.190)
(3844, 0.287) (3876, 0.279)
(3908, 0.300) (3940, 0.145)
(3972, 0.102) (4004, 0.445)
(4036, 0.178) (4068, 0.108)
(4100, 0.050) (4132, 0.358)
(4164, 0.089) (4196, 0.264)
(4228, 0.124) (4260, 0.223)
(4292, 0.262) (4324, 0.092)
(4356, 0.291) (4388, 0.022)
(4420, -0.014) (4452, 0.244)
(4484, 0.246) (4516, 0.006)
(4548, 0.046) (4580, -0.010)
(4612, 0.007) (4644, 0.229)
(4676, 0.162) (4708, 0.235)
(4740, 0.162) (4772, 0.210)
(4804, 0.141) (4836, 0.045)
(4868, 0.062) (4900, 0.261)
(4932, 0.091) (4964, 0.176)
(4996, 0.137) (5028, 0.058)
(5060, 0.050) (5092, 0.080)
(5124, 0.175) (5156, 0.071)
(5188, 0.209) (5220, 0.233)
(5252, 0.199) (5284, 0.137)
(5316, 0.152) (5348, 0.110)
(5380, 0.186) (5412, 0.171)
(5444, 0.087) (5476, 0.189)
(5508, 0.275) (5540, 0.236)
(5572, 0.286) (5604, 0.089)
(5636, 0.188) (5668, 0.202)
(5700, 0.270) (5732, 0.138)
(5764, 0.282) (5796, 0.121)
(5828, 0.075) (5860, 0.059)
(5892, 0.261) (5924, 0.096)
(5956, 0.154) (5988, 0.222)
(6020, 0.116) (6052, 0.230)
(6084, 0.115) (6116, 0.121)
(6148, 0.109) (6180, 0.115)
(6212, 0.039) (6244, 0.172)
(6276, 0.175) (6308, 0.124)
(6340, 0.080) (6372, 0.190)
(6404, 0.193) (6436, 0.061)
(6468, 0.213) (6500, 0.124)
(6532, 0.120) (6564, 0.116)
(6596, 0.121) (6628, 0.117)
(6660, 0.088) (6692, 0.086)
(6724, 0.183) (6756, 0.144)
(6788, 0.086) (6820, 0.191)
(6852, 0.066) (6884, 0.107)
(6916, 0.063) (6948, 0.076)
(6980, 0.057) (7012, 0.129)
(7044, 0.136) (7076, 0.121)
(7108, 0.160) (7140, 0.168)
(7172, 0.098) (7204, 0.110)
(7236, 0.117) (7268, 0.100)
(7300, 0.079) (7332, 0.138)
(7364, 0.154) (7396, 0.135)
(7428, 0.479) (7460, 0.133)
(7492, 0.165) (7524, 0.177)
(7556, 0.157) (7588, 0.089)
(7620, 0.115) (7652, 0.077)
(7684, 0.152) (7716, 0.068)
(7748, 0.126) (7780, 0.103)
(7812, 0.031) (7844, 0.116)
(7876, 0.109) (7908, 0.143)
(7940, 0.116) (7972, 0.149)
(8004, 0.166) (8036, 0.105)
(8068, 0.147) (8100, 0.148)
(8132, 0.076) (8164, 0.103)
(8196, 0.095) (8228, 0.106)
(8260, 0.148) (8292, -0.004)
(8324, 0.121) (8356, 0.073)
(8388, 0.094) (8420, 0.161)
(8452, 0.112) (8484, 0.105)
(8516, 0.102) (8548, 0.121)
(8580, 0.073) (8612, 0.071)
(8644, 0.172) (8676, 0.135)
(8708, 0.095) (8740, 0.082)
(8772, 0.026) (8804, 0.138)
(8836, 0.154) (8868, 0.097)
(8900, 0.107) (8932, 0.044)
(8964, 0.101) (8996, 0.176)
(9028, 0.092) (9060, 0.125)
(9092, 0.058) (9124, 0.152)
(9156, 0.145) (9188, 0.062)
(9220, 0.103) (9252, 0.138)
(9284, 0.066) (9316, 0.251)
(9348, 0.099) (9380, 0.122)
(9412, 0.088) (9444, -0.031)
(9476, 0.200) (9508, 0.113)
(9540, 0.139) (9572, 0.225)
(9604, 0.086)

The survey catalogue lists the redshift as 0.99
